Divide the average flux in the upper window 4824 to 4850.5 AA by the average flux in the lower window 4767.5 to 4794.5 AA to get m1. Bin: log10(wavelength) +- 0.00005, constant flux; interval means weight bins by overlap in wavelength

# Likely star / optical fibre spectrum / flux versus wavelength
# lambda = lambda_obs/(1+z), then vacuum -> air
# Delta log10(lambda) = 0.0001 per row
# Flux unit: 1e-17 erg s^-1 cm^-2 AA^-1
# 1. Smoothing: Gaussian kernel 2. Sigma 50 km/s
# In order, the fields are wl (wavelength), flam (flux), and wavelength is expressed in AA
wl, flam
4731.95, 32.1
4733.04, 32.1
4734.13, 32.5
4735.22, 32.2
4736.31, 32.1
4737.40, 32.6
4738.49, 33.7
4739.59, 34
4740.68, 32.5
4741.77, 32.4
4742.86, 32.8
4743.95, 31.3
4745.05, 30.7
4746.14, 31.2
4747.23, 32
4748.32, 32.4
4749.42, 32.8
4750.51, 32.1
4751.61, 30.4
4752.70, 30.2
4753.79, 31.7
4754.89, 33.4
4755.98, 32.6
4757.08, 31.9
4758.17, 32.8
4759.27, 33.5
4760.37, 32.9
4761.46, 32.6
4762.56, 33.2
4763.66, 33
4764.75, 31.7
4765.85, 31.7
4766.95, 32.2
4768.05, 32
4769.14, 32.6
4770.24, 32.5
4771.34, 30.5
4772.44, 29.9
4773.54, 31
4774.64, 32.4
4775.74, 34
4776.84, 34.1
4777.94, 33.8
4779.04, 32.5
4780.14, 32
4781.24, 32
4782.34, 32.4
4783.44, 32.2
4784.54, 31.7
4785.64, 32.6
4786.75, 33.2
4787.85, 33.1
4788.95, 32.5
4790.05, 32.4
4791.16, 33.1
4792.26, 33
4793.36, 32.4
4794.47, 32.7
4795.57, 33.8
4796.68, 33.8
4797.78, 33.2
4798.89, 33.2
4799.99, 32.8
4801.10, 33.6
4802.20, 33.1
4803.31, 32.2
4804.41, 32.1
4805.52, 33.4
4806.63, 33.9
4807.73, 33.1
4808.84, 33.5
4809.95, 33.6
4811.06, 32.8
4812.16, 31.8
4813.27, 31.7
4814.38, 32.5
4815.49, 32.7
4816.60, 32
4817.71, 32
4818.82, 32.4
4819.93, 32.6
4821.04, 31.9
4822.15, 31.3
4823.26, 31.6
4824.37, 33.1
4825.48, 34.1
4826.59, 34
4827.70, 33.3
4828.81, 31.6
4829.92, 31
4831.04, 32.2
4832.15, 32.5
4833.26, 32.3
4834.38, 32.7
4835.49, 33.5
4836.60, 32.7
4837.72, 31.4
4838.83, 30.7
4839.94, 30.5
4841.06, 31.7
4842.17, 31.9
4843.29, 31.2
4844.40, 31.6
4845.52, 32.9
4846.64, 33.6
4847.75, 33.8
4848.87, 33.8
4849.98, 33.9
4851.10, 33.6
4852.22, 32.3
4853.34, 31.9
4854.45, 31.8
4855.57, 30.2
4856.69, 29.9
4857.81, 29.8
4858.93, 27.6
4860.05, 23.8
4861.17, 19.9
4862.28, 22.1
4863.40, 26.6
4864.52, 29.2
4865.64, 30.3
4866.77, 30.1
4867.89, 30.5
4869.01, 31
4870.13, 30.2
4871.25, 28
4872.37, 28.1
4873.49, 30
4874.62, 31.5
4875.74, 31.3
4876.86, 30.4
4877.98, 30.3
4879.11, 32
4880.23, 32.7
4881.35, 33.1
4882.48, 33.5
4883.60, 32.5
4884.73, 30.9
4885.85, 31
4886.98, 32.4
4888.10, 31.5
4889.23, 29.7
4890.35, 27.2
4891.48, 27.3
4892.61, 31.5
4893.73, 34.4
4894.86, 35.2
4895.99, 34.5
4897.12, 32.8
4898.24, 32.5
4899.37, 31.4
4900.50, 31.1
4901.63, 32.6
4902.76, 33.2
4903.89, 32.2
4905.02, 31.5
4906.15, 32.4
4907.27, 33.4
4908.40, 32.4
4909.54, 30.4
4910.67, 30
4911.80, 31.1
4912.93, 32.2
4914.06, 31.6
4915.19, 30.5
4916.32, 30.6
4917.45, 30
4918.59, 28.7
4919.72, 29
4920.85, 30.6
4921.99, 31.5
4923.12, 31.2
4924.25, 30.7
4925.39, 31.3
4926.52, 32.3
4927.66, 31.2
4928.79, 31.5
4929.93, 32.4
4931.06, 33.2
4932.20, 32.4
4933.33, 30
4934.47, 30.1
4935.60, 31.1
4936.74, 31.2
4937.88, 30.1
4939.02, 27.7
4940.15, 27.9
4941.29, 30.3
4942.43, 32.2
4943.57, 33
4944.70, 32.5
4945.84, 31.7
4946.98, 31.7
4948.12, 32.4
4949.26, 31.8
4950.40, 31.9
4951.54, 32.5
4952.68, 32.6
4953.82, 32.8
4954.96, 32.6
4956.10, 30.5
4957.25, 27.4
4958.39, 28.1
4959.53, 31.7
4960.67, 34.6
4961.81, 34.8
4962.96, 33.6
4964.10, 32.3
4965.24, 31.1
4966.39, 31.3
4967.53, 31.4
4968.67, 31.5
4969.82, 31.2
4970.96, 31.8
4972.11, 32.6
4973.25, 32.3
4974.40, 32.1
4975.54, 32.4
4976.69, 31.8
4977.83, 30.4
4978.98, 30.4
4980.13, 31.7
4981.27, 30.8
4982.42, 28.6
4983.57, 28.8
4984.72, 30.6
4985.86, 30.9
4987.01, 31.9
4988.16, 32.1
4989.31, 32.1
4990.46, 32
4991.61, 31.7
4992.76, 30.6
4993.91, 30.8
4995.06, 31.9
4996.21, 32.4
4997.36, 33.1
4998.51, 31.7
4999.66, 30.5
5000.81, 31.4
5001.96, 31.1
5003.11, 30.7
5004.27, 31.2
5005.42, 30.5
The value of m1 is 1.00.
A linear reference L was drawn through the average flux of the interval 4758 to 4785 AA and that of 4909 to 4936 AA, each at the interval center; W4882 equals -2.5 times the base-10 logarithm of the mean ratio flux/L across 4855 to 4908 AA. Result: 0.03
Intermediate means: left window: 32.4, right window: 31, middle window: 30.5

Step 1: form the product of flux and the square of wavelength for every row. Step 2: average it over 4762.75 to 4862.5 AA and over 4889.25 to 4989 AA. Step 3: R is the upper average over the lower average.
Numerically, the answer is 1.03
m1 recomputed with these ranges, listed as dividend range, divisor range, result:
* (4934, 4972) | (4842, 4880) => 1.04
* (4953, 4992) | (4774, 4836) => 0.96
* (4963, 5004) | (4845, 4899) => 1.02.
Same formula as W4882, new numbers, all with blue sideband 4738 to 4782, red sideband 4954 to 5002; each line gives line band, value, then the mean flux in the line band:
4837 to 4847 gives 0.010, 31.7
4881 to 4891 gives 0.020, 31.2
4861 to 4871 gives 0.137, 28.1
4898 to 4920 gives 0.013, 31.3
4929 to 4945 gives 0.021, 31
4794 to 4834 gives -0.021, 32.7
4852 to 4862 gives 0.131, 28.3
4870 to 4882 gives 0.038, 30.7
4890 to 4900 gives -0.006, 31.9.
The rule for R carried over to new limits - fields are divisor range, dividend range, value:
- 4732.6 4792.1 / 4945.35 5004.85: 1.06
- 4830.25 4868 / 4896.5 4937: 1.05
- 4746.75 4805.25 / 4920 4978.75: 1.04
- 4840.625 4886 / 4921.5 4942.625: 1.04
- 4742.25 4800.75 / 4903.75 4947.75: 1.02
